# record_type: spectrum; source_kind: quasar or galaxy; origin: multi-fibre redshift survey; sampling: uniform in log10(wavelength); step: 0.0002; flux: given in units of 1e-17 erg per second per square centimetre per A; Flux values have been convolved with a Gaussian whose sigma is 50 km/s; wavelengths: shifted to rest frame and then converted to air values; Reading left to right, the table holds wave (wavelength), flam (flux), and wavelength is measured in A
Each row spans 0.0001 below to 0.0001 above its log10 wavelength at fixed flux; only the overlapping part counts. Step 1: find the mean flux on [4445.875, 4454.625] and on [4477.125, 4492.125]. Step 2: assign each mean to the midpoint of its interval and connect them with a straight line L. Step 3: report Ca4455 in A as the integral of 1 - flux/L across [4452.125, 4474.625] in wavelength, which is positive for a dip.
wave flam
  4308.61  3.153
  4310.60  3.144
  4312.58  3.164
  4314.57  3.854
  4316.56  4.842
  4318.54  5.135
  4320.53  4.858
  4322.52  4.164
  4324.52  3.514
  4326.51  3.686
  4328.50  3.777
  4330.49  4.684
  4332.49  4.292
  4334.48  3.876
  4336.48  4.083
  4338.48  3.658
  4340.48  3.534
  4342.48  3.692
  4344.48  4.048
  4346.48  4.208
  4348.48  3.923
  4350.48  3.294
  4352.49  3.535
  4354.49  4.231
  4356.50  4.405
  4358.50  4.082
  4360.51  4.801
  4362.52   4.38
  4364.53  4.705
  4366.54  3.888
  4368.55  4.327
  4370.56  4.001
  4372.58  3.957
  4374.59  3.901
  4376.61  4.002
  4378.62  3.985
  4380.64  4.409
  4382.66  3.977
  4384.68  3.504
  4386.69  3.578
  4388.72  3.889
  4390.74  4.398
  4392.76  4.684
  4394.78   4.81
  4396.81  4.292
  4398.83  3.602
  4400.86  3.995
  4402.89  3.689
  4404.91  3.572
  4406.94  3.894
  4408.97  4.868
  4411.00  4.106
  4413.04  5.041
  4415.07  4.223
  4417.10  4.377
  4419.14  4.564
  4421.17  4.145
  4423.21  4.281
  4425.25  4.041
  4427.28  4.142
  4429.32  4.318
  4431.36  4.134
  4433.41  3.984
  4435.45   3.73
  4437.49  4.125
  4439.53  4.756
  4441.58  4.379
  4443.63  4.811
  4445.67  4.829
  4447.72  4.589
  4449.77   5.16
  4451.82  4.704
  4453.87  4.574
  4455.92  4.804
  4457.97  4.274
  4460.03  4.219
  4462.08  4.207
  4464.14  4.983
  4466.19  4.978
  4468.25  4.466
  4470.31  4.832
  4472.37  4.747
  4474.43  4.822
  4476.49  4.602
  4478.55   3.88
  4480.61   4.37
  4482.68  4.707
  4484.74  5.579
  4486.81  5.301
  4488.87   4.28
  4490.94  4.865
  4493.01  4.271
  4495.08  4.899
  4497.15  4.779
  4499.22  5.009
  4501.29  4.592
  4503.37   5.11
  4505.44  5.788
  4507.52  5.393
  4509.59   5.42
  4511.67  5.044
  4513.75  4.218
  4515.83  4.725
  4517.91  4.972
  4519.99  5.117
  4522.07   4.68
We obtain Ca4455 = 0.6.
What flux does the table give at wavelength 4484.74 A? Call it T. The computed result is 5.579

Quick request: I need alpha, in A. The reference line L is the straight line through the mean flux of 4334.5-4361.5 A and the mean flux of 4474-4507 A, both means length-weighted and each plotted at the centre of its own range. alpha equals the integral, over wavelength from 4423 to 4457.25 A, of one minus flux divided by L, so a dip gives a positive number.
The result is 0.6 A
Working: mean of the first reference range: 3.96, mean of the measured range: 4.44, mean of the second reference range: 4.81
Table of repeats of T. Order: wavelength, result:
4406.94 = 3.894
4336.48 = 4.083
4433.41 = 3.984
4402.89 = 3.689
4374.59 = 3.901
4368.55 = 4.327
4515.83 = 4.725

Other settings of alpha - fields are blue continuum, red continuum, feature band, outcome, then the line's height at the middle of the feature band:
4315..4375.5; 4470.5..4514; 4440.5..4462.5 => 0.2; 4.65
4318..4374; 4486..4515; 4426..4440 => 1.3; 4.56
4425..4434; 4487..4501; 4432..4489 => -2.3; 4.42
